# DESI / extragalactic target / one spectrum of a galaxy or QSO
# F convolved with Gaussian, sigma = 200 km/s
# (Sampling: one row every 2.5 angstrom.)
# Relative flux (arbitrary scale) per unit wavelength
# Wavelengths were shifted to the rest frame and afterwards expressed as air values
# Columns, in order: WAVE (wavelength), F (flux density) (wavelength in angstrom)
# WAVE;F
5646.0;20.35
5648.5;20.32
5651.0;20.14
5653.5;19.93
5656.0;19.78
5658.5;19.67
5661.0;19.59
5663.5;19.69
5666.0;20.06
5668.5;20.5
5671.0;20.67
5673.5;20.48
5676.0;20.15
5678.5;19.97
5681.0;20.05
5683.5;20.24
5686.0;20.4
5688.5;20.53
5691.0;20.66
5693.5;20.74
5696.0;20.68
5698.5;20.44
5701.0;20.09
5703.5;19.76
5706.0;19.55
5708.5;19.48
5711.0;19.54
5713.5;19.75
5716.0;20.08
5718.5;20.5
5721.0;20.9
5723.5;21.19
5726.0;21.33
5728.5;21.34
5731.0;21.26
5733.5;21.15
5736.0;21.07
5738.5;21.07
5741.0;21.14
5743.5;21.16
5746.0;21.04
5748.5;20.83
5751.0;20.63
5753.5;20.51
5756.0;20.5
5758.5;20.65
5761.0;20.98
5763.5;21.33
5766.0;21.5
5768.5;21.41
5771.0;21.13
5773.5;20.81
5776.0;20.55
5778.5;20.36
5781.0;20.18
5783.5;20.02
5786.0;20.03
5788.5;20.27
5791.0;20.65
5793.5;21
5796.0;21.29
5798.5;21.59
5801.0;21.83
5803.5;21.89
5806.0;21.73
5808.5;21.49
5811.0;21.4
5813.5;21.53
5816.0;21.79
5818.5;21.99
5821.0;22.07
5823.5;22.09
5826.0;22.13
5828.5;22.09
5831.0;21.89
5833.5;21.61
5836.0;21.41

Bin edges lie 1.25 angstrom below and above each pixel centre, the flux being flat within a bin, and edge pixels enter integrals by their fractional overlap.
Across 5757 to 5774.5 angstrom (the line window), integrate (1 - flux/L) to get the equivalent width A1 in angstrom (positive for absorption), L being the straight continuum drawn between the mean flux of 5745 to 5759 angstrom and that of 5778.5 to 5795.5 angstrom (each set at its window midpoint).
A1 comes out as -0.5 angstrom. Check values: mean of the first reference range 20.7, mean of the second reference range 20.4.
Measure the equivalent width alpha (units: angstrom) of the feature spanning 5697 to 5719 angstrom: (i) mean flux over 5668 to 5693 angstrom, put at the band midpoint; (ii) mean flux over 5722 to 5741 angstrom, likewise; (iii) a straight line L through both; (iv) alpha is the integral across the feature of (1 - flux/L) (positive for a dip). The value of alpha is 1.0 angstrom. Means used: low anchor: 20.4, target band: 19.9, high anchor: 21.2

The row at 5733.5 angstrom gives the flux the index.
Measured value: 21.15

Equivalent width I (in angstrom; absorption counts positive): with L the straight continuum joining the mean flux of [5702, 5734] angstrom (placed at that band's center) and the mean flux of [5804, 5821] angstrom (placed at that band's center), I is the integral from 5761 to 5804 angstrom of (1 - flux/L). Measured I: 0.8 angstrom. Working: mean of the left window 20.4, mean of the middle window 20.9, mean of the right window 21.7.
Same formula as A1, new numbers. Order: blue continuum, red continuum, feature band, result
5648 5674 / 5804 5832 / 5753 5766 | 0.2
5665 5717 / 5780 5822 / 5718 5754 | -0.7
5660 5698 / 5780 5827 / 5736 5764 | 0.0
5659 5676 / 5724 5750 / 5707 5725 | 0.5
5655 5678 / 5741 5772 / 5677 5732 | 0.2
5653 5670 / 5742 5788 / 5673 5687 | -0.1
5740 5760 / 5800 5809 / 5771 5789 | 0.8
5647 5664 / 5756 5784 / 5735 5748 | -0.3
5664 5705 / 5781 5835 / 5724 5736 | -0.3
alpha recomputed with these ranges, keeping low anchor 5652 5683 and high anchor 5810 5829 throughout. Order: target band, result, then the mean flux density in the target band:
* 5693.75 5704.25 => 0.06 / 20.3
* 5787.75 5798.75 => 0.32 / 20.9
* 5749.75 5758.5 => 0.22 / 20.6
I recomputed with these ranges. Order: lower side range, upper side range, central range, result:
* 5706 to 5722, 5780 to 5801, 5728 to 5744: -0.8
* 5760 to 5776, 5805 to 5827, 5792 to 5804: 0.0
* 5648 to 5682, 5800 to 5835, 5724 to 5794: 0.9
